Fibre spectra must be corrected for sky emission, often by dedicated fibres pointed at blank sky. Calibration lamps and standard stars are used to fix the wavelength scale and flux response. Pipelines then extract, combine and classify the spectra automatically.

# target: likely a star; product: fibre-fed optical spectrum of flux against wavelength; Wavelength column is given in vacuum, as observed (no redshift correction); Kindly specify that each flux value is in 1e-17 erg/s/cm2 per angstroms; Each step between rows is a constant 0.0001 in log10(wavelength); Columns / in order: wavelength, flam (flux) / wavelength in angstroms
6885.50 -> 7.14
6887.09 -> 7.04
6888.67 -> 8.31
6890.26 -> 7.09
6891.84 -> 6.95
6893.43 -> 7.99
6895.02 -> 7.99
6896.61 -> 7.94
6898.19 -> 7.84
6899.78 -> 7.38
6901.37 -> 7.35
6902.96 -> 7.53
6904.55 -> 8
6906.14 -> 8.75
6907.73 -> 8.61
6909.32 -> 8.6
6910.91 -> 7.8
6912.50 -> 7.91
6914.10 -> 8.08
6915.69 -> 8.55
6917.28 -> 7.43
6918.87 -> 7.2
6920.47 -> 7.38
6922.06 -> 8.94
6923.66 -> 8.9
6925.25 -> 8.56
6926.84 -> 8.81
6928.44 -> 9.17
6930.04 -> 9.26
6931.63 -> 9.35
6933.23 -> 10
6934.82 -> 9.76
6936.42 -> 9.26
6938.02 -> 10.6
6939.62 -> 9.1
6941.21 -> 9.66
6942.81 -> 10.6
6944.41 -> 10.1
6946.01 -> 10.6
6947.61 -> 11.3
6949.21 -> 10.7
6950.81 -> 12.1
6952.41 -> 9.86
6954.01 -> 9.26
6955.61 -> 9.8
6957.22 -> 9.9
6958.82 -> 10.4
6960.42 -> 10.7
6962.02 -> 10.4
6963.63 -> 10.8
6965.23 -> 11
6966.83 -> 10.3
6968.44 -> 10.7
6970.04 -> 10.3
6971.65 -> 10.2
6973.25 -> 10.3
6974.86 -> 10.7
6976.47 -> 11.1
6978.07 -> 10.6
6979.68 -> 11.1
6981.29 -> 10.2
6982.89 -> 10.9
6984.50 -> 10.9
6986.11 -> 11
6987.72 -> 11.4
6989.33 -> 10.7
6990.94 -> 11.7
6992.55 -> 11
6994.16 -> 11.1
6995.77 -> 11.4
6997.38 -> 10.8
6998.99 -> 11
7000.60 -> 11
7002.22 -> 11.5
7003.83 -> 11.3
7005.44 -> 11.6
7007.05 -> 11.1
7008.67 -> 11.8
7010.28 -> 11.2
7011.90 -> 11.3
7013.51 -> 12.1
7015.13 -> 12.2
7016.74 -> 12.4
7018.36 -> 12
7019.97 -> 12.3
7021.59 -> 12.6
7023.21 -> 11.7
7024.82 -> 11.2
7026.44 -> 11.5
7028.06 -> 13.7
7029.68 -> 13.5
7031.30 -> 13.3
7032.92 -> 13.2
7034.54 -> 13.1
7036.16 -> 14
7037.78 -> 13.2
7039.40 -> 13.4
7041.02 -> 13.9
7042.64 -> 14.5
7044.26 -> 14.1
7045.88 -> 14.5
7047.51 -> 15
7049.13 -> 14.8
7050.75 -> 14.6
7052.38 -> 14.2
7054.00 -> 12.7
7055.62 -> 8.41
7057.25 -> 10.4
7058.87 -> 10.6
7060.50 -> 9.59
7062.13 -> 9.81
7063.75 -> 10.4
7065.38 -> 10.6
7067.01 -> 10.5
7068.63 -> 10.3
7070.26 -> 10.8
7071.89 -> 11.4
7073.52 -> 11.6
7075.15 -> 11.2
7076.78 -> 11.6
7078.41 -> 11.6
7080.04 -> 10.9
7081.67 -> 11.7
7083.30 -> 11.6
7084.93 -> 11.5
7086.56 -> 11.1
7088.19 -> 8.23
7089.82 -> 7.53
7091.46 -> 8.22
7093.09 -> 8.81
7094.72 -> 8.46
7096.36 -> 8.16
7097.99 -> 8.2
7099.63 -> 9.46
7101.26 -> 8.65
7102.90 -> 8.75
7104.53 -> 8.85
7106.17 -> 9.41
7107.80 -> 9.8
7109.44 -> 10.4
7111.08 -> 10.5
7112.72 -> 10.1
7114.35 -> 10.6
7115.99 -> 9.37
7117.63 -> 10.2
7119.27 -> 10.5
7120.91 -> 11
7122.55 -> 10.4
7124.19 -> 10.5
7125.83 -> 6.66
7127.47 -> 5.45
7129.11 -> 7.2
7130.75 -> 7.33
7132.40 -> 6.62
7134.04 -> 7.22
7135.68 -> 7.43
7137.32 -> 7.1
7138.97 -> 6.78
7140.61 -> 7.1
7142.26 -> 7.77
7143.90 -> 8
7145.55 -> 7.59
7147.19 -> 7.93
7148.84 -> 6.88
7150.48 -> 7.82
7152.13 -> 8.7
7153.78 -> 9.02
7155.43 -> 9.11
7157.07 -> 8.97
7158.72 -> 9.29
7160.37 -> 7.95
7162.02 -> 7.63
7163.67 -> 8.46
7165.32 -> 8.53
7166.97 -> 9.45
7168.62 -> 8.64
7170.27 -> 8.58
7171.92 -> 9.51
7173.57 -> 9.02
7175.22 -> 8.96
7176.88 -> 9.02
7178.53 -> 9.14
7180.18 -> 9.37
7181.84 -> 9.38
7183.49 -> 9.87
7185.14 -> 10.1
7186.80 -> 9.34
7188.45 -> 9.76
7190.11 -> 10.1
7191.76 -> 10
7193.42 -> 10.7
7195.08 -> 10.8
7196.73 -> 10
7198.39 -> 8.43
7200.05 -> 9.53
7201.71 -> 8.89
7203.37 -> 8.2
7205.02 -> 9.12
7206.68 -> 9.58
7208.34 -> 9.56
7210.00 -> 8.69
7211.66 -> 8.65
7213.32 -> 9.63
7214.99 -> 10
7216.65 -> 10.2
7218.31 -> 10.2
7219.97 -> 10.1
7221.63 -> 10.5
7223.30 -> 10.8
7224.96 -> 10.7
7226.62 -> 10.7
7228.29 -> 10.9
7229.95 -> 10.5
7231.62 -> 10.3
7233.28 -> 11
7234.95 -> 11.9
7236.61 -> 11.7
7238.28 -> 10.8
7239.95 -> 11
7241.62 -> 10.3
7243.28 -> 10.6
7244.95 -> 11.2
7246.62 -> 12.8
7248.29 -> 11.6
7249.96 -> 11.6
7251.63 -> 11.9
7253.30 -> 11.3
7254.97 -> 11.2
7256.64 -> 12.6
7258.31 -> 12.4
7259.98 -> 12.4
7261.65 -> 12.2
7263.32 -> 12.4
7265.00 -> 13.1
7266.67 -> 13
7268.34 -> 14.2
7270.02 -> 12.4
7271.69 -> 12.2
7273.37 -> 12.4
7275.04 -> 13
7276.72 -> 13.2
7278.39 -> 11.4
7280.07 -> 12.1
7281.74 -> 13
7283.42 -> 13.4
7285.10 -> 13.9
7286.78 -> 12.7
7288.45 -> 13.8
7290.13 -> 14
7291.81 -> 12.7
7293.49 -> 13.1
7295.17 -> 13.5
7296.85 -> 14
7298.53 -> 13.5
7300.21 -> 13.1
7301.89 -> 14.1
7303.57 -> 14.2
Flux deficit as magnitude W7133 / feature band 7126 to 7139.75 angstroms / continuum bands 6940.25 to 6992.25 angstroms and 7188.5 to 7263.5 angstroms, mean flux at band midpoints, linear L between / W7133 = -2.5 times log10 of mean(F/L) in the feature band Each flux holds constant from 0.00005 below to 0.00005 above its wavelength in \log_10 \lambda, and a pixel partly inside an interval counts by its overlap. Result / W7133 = 0.47 mag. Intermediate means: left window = 10.6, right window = 10.6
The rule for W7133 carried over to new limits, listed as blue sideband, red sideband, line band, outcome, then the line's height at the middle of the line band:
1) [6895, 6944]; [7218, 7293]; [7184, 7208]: 0.18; 11.3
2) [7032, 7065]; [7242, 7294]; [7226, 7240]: 0.14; 12.5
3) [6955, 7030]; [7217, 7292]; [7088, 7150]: 0.33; 11.5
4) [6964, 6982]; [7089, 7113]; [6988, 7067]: -0.22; 9.92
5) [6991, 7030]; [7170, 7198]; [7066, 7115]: 0.08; 10.7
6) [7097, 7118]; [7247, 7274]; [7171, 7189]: 0.16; 10.9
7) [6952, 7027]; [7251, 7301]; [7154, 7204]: 0.30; 12.2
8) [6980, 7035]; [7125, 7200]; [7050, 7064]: -0.05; 10.7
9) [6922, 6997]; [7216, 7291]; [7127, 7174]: 0.38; 11.3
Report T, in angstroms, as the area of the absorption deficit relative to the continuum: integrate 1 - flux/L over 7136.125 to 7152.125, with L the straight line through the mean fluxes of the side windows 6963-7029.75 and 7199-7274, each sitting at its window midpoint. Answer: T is 5.2 angstroms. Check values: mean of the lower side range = 11.3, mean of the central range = 7.51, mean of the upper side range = 11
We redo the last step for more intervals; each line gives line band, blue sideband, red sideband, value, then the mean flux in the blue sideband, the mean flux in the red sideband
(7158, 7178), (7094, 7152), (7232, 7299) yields 2.0 angstroms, 8.52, 12.4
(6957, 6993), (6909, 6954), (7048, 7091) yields -3.2 angstroms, 9.28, 11.1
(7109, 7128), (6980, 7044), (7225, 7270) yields 3.5 angstroms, 12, 11.7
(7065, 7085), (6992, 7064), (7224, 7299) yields 1.7 angstroms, 12.2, 12.2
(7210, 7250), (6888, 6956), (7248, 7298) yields 5.1 angstroms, 8.84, 12.7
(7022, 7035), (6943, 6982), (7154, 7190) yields -3.3 angstroms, 10.5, 9.07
